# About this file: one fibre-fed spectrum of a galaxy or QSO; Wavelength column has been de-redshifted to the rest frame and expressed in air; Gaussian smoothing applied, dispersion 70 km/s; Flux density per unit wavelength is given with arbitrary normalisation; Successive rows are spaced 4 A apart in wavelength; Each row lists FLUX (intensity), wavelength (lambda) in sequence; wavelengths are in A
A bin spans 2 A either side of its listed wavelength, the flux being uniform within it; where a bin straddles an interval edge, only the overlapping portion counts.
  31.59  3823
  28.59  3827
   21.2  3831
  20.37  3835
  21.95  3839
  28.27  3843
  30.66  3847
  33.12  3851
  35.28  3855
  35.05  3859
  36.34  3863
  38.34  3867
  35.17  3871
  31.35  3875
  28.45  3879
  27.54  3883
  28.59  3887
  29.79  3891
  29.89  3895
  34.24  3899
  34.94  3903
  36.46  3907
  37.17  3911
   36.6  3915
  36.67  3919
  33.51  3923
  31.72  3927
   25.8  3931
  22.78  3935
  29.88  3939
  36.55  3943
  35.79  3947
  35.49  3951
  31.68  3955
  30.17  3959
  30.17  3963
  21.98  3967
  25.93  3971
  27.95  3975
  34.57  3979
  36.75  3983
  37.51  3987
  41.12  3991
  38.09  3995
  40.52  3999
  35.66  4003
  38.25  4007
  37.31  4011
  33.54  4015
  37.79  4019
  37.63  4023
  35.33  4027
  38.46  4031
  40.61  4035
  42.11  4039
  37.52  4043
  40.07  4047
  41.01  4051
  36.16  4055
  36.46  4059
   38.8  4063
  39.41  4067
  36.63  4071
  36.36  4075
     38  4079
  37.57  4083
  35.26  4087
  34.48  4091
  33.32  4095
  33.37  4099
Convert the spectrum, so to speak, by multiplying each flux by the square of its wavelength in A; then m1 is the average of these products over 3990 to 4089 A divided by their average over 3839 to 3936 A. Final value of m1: 1.27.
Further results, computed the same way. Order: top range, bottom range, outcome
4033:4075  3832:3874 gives 1.37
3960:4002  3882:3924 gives 1.04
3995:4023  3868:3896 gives 1.31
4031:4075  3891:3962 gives 1.26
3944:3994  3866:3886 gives 1.08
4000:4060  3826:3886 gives 1.37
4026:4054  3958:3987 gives 1.35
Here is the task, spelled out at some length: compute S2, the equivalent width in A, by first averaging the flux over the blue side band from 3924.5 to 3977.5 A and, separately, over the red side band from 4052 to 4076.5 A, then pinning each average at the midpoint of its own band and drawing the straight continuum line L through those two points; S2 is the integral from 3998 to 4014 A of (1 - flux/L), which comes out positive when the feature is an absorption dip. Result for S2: -1.9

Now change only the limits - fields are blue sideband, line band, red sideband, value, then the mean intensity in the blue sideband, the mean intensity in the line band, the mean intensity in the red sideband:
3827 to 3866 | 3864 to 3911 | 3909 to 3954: -2.3 A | 29.3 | 32.5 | 32.9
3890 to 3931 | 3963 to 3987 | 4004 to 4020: 3.7 A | 33.8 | 30.2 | 36.6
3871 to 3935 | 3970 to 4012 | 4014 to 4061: 0.1 A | 32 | 36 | 38.2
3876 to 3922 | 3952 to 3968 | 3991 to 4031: 2.7 A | 32.7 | 29.3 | 37.4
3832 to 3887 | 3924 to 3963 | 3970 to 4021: 3.3 A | 30.7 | 31.1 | 36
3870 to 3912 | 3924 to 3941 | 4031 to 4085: 2.9 A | 32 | 27.9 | 38.5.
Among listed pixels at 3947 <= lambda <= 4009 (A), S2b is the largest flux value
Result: 41.12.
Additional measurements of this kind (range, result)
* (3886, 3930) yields 37.17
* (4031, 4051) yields 42.11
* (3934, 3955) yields 36.55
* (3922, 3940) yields 33.51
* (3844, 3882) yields 38.34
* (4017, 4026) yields 37.79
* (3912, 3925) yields 36.67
